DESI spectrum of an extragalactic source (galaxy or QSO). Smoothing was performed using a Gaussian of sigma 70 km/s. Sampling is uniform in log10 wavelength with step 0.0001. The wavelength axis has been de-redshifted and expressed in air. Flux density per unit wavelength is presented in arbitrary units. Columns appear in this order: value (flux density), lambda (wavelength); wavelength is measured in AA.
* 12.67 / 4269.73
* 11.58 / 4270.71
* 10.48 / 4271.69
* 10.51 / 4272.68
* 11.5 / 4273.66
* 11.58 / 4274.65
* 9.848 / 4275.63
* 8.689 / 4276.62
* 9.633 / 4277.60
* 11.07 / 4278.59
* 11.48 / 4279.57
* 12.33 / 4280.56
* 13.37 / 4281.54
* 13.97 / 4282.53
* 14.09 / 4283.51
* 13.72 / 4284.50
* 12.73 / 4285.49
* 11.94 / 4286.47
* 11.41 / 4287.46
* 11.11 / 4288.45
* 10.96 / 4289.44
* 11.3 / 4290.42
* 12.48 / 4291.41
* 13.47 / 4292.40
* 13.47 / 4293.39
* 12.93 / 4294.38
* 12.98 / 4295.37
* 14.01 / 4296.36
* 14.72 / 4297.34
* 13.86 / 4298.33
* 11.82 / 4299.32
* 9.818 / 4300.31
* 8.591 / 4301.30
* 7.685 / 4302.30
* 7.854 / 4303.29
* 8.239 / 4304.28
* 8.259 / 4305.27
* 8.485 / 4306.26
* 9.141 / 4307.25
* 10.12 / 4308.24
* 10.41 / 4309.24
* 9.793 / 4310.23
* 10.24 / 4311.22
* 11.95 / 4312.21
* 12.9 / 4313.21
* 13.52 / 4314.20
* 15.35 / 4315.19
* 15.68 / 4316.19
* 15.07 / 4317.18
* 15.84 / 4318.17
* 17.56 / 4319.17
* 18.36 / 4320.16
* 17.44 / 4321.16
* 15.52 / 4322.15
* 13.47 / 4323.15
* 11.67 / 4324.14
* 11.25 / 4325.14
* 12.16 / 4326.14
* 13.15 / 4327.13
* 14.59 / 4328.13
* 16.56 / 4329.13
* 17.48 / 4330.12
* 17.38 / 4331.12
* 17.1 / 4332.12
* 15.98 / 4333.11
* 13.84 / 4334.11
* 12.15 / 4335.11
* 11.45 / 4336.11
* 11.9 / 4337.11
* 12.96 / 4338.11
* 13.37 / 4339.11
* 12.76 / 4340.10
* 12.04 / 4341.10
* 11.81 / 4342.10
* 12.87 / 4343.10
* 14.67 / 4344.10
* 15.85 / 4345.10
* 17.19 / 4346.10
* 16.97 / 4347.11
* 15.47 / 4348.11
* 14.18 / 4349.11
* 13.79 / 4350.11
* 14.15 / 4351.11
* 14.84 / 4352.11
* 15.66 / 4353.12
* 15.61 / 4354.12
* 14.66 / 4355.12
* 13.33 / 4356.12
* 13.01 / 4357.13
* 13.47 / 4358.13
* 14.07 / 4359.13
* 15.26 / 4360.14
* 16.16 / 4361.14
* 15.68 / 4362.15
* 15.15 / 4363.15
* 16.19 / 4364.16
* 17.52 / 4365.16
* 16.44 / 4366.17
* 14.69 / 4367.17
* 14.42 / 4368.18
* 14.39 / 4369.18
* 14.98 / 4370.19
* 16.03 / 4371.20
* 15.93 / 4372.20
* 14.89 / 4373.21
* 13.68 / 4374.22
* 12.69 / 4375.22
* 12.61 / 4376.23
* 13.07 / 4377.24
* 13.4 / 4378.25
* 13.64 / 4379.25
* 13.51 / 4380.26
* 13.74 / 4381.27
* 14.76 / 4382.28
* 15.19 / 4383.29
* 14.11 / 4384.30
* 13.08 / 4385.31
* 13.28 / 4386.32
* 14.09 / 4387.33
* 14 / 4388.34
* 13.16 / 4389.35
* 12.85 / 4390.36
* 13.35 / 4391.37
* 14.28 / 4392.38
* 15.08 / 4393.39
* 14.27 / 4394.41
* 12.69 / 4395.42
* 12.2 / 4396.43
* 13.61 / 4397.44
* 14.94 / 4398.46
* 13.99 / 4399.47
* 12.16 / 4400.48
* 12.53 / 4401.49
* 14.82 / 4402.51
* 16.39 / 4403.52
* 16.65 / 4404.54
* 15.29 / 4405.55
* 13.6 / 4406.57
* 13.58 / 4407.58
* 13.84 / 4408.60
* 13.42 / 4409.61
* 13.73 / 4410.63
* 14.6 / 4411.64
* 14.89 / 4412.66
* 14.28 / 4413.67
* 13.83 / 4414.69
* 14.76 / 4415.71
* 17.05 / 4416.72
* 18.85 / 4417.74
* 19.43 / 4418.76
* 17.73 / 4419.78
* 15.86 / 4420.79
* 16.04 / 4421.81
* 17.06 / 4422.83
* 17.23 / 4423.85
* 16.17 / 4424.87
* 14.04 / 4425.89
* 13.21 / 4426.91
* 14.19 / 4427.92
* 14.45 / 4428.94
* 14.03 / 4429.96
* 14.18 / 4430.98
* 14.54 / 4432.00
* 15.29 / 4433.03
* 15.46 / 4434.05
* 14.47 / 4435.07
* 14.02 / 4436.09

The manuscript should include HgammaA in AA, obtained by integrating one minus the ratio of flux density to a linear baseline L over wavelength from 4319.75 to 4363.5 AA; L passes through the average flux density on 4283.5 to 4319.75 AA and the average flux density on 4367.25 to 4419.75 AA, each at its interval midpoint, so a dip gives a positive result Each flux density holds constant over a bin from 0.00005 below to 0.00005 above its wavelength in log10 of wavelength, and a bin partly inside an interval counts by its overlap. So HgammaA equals -4.90 AA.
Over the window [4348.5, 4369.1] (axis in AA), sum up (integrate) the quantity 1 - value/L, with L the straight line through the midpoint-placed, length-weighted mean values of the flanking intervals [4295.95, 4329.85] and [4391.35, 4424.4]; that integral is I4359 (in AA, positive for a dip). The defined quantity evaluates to -1.82 AA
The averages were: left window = 12.5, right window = 14.9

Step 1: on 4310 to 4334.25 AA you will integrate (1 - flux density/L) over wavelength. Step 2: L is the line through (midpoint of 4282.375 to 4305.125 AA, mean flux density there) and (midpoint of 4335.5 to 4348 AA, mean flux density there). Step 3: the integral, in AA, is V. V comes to -3.2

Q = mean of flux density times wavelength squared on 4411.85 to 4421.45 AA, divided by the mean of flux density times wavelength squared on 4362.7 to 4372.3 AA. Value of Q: 1.1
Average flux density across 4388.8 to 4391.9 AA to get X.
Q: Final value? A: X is 13.2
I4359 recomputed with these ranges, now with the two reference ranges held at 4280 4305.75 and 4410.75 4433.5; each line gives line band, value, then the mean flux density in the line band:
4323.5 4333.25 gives -1.4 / 14.7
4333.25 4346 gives 0.0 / 13.2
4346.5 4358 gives -1.0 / 14.7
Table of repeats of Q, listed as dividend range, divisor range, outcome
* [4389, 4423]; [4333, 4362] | 1.07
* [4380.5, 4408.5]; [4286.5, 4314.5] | 1.31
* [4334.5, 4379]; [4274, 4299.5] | 1.21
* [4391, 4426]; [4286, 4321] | 1.30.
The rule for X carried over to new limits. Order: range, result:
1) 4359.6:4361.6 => 15.7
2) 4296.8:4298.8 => 14.4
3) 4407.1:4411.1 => 13.6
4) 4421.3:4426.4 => 16.1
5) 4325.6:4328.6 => 13.3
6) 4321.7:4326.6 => 12.8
